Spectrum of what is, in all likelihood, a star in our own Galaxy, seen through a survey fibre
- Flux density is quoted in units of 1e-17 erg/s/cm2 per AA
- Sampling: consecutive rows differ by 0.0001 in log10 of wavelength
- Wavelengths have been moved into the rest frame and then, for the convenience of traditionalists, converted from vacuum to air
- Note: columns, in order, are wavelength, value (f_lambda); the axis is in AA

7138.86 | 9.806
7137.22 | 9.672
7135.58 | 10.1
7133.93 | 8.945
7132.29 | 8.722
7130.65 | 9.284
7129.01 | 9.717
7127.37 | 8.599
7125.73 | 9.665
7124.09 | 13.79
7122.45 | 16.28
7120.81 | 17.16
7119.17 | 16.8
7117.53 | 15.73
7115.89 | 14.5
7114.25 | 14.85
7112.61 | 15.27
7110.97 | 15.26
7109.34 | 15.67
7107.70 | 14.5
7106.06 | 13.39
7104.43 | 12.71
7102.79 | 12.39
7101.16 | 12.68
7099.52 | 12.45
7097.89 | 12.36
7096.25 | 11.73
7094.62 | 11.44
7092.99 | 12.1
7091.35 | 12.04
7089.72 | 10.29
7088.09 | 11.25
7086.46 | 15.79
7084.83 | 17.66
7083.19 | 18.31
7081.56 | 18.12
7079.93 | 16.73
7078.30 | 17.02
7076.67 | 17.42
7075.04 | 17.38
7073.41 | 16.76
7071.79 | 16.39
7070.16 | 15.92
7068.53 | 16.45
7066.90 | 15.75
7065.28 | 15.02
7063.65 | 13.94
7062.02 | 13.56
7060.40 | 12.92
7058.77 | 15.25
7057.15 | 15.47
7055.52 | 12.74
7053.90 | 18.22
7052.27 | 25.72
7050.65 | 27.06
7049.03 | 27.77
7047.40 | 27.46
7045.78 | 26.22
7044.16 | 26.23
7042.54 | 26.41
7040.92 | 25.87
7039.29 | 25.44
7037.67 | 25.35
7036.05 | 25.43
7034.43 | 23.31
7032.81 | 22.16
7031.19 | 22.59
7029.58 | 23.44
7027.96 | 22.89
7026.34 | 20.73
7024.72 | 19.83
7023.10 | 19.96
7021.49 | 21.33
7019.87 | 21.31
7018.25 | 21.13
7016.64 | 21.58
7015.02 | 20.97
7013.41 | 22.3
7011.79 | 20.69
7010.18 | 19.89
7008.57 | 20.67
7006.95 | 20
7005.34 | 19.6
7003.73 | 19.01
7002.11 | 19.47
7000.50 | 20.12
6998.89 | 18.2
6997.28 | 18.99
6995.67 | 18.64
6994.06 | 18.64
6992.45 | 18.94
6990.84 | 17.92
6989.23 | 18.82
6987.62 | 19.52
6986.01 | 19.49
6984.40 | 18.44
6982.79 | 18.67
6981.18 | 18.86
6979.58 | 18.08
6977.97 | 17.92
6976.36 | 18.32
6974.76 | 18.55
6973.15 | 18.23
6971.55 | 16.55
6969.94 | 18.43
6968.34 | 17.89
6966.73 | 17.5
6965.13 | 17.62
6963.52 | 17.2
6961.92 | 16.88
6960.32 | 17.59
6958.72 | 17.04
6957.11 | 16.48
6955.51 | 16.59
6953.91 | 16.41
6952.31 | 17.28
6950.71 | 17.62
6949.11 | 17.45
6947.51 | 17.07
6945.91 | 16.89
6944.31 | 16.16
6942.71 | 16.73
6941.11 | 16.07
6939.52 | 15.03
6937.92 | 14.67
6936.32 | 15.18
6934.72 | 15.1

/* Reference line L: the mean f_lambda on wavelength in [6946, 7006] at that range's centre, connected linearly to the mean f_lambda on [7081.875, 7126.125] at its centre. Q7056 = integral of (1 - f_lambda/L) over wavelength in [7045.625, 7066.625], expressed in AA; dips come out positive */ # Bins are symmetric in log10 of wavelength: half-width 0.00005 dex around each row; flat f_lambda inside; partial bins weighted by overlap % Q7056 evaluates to -4.6 AA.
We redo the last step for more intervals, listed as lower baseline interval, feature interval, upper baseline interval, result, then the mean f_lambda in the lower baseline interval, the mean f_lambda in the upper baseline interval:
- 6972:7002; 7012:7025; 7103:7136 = -2.8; 18.7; 13.1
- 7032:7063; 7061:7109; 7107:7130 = 9.0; 22.2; 14.1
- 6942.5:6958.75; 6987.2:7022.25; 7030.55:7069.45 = -1.3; 16.9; 21.1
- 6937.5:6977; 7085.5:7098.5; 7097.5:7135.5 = 1.4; 17.1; 13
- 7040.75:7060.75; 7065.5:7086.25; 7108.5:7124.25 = 2.9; 22.2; 15.6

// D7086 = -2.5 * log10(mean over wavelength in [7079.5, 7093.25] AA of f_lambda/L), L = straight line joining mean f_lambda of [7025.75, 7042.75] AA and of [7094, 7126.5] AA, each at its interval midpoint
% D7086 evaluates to 0.17 mag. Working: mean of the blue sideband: 23.9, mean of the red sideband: 14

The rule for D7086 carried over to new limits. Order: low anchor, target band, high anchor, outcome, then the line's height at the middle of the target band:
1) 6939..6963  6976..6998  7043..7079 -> -0.07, 17.4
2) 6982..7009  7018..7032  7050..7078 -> -0.19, 18.1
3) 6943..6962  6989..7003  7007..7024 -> 0.05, 19.7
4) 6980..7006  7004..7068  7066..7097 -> -0.23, 17.1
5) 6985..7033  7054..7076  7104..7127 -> 0.13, 17.3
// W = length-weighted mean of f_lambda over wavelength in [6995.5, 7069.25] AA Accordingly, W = 20.8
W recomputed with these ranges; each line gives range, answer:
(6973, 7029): 19.7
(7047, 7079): 17.8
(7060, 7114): 14.6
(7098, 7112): 13.6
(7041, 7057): 23.9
